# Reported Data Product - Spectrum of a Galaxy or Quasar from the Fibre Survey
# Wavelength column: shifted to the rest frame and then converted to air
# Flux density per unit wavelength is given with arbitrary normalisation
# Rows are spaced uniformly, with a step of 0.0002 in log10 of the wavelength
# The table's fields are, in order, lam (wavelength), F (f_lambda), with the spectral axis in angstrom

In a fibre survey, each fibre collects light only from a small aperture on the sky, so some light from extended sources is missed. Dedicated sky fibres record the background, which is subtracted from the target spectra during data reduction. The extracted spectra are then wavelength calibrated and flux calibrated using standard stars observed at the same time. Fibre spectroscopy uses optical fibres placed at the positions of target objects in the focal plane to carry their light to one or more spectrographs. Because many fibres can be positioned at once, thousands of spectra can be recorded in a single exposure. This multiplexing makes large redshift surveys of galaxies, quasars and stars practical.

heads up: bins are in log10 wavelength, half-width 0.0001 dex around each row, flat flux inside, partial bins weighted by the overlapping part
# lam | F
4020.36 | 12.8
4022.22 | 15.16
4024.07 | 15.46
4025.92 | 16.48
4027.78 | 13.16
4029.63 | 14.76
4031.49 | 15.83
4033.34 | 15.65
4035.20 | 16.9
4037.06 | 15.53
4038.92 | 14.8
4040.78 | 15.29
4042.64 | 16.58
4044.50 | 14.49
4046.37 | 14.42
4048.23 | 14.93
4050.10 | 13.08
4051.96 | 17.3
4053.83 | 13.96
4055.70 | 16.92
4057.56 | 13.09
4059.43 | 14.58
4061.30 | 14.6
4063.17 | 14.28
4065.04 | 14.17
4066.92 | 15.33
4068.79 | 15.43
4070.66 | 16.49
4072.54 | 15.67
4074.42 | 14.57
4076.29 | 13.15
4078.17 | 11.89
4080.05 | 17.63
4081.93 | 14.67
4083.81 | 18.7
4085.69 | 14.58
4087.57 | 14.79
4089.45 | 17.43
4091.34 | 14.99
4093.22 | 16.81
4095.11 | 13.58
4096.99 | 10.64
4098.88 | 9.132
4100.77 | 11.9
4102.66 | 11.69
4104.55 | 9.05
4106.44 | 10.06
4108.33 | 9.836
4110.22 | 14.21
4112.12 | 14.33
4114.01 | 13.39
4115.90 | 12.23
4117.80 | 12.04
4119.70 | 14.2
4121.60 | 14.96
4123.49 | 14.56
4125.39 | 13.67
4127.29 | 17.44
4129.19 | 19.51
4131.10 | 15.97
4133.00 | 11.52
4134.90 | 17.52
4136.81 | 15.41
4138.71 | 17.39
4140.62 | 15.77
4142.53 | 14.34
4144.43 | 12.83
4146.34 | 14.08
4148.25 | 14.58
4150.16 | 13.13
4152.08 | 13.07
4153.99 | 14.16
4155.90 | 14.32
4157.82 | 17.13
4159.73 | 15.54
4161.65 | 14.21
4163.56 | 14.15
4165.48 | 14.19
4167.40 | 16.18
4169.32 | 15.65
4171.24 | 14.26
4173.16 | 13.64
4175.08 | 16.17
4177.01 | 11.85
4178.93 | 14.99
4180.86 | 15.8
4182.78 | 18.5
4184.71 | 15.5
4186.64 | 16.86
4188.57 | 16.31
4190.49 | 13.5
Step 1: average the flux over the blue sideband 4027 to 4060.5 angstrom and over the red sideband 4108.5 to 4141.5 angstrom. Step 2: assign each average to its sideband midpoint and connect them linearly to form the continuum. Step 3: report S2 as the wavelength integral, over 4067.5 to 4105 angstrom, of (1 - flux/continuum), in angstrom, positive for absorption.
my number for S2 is 1.8 angstrom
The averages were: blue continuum 15.1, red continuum 14.8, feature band 14.2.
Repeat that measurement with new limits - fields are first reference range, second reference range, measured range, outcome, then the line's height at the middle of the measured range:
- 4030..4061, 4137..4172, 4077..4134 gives 4.2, 14.9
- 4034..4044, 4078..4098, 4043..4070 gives 1.3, 15.5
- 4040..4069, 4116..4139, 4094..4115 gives 4.8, 15.1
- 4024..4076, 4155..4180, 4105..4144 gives 1.5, 14.9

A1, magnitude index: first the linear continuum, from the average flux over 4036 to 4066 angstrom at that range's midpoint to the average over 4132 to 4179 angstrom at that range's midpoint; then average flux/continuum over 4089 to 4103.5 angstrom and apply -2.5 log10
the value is 0.13 mag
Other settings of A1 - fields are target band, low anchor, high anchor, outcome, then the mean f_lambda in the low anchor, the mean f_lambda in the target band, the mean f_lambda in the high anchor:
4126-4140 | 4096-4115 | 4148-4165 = -0.24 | 11.4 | 16.3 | 14.5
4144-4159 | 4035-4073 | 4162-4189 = 0.07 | 15.1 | 14.2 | 15.2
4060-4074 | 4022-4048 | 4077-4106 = -0.05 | 15.3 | 15.1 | 13.8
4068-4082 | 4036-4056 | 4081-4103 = -0.03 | 15.2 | 14.9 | 14.1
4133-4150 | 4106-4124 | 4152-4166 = -0.07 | 13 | 14.9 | 14.7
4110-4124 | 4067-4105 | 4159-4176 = 0.06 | 14.2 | 13.7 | 14.9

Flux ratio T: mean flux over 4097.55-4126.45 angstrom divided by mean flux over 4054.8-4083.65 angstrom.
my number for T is 0.8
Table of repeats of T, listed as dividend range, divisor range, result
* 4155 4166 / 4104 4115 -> 1.25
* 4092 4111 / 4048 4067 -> 0.80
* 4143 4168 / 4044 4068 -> 0.98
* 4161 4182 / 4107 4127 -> 1.09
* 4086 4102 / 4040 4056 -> 0.90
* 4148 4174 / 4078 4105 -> 1.04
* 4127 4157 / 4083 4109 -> 1.15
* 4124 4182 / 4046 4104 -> 1.03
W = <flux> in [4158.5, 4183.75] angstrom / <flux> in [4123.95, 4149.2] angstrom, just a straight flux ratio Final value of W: 0.98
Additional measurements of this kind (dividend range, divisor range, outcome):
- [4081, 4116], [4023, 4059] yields 0.88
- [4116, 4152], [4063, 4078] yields 1.00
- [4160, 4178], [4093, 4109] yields 1.30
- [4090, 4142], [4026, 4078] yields 0.92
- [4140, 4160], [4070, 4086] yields 0.94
